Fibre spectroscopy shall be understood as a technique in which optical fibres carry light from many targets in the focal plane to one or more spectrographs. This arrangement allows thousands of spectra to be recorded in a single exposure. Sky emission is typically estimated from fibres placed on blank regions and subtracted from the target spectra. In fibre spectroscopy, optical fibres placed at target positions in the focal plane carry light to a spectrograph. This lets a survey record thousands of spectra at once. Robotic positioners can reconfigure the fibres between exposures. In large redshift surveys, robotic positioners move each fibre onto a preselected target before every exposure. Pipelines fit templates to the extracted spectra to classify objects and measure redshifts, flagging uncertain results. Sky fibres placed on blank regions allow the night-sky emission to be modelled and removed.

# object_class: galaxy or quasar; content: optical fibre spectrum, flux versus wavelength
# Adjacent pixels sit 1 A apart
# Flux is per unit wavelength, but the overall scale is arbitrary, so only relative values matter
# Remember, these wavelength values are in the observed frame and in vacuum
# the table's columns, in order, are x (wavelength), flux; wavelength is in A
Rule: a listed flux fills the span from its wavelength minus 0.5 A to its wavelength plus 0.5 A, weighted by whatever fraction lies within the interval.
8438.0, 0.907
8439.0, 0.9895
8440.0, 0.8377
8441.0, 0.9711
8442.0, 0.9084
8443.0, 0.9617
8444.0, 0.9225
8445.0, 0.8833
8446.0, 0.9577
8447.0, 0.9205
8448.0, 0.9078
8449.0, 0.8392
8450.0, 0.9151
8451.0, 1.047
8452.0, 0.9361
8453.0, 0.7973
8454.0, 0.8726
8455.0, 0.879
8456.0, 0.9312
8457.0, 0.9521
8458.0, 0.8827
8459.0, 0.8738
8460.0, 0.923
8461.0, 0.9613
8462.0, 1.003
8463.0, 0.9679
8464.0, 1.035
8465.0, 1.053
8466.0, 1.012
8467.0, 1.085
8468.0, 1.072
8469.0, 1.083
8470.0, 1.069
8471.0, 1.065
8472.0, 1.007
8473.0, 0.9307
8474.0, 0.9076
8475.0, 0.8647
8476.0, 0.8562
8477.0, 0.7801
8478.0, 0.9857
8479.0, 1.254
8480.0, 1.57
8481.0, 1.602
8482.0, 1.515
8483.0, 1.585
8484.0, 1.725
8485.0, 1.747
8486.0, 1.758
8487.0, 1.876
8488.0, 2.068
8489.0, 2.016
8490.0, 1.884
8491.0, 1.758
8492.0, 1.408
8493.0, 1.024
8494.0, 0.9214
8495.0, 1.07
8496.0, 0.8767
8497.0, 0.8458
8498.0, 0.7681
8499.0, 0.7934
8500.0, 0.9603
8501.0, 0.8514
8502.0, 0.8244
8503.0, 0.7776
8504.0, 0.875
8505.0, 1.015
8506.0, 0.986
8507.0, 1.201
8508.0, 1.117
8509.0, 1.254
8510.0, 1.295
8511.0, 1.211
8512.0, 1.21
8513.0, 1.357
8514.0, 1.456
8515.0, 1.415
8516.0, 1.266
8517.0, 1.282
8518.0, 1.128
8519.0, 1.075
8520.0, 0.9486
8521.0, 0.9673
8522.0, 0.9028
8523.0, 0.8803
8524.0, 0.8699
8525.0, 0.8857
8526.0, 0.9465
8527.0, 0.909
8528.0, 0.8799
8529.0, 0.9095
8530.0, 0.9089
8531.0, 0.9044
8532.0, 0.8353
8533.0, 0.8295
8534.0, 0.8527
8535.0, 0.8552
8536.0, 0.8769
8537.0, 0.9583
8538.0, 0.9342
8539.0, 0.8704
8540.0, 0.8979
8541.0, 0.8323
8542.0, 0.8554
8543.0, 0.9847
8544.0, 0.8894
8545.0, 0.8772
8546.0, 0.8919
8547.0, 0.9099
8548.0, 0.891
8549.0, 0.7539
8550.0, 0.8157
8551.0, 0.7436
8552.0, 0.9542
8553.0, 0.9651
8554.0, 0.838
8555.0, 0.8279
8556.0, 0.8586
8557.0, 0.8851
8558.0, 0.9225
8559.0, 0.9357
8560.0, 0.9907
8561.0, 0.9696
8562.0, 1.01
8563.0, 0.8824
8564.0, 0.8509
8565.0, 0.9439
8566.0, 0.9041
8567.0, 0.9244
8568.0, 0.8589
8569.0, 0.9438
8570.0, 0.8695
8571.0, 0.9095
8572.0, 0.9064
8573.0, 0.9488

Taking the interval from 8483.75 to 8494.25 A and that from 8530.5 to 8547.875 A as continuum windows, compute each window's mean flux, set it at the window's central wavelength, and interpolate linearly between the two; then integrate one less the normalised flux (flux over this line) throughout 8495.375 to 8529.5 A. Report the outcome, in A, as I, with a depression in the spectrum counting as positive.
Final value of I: 6.8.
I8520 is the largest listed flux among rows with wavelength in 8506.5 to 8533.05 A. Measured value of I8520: 1.456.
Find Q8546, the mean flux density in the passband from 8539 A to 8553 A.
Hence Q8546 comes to 0.872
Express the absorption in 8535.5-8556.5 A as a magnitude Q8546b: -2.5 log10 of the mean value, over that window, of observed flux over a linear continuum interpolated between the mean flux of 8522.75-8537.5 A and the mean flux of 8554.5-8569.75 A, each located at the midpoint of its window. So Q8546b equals 0.03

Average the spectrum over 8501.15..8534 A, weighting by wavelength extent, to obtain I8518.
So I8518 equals 1.04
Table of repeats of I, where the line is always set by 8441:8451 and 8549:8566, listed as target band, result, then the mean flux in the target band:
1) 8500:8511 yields -1.4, 1.03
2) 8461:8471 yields -1.3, 1.04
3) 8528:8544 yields 0.2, 0.887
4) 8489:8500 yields -3.1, 1.17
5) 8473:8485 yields -4.4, 1.25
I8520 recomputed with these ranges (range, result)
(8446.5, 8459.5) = 1.047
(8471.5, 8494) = 2.068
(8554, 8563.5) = 1.01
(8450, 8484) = 1.725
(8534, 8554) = 0.9847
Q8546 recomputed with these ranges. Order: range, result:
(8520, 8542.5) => 0.891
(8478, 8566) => 1.08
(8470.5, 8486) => 1.24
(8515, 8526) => 1.04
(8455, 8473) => 0.993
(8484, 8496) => 1.57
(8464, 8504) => 1.21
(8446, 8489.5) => 1.14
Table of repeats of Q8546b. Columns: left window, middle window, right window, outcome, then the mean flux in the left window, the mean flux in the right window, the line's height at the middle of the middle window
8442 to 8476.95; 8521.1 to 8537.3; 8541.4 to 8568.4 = 0.024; 0.949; 0.894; 0.909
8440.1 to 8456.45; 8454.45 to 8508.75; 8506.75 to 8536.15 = -0.175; 0.914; 1.05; 0.975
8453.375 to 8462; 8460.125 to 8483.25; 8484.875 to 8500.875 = -0.005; 0.913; 1.34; 1.08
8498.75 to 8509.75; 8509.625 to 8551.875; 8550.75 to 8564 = -0.032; 0.98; 0.907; 0.944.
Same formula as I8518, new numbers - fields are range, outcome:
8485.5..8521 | 1.21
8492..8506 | 0.914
